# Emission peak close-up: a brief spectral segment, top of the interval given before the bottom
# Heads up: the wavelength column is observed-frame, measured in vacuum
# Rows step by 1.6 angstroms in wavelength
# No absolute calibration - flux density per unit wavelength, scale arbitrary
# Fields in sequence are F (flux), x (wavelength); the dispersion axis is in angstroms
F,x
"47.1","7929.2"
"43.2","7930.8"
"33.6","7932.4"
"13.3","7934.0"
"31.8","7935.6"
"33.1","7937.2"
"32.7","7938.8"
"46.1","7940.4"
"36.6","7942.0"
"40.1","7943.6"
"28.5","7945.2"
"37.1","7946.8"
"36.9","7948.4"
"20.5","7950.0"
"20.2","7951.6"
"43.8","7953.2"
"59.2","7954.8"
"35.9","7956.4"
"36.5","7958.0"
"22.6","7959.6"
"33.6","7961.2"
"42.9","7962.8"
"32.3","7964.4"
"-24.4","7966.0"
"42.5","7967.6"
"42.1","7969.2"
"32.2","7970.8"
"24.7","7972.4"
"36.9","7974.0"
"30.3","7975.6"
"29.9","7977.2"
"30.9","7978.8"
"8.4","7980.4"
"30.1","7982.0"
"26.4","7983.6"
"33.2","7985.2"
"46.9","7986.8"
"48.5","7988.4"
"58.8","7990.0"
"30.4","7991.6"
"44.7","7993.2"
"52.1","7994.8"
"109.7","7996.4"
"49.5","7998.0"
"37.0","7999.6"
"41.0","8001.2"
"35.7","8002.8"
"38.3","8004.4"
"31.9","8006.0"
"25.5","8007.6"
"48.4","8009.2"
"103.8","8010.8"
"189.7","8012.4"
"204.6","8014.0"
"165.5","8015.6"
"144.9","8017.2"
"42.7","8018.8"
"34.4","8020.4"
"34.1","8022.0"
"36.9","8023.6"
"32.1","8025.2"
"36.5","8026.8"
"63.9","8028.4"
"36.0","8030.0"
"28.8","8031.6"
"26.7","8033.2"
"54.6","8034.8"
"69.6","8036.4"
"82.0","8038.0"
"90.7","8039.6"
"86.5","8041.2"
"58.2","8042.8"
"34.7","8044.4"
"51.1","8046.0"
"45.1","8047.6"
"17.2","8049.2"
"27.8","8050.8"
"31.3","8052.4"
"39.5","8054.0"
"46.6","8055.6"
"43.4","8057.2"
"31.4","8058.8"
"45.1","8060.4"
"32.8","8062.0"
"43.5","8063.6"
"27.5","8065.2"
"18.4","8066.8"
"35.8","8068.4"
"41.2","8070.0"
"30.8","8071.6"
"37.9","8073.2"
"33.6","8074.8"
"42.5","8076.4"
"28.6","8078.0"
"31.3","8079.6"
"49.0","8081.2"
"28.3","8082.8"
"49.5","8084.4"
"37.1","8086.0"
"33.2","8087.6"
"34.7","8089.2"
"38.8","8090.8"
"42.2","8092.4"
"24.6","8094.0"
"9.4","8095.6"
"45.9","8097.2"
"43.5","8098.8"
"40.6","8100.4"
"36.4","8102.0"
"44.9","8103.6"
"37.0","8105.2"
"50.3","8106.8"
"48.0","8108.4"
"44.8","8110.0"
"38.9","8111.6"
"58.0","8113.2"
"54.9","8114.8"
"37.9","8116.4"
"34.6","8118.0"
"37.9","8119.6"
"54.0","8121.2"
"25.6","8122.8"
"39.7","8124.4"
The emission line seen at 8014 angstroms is H-alpha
